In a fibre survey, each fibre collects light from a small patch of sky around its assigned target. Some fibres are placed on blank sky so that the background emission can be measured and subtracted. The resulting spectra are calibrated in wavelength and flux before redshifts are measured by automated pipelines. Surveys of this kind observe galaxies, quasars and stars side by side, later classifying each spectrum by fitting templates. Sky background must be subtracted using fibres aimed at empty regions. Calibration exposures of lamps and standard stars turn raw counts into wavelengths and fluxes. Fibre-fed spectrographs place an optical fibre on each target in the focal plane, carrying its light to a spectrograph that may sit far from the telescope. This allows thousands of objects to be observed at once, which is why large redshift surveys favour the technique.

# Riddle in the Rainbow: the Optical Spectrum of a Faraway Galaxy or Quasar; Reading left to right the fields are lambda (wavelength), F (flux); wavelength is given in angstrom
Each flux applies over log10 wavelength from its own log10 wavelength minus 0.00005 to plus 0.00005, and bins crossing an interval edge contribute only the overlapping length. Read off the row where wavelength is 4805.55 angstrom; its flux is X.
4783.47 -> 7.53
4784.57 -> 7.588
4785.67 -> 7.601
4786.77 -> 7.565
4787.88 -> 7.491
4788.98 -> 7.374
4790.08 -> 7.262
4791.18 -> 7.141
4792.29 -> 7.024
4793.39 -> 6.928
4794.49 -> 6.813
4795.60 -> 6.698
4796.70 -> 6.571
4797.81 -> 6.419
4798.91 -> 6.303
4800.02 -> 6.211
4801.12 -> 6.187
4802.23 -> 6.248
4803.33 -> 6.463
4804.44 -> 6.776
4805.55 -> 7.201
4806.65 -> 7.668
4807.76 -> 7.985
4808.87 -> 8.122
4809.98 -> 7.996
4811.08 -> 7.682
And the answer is 7.201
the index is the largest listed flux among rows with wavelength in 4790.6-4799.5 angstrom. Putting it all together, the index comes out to 7.141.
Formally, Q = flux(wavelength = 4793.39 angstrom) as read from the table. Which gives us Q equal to 6.928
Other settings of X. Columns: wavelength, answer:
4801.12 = 6.187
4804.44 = 6.776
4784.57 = 7.588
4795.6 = 6.698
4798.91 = 6.303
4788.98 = 7.374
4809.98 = 7.996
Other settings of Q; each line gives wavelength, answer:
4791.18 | 7.141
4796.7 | 6.571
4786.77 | 7.565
